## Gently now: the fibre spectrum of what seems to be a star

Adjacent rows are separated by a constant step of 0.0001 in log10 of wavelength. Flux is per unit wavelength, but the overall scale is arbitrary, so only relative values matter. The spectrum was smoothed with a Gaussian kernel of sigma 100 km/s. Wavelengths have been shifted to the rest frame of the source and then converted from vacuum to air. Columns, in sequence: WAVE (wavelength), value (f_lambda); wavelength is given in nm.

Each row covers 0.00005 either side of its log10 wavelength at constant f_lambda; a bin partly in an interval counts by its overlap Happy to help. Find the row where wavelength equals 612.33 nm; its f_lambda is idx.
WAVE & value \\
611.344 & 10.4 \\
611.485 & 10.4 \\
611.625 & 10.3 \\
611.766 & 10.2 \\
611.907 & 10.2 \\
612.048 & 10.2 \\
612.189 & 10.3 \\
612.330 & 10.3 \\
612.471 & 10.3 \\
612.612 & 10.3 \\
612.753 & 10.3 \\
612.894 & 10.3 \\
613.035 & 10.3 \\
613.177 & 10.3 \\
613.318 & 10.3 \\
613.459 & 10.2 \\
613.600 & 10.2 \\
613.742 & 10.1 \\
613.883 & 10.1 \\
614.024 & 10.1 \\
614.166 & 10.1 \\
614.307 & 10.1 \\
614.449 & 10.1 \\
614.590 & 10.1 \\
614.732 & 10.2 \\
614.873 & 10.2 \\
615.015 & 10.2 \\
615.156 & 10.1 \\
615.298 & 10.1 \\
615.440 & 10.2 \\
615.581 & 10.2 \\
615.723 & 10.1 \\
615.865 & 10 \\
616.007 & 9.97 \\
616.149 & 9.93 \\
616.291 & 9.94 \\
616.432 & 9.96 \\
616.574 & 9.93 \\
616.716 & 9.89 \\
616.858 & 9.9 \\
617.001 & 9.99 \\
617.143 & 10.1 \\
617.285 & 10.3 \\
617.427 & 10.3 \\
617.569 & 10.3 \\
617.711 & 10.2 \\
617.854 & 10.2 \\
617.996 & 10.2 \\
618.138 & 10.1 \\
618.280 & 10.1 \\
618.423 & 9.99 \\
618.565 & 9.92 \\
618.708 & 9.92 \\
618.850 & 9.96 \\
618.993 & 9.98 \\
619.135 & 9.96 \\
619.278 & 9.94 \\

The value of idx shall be 10.3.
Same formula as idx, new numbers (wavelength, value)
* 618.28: 10.1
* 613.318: 10.3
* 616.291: 9.94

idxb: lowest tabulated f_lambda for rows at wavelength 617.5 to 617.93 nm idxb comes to 10.2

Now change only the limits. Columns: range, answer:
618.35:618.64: 9.92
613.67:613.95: 10.1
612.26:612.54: 10.3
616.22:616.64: 9.93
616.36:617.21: 9.89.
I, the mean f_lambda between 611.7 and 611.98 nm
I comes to 10.2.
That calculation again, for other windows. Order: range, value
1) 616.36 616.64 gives 9.98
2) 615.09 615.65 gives 10.2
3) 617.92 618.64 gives 10.1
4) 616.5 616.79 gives 9.91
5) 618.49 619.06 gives 9.94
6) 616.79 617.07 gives 9.91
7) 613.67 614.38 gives 10.1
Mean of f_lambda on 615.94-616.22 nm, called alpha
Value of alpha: 9.94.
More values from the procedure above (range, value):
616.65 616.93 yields 9.86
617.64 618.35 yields 10.2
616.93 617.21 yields 10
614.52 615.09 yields 10.2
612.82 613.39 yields 10.3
